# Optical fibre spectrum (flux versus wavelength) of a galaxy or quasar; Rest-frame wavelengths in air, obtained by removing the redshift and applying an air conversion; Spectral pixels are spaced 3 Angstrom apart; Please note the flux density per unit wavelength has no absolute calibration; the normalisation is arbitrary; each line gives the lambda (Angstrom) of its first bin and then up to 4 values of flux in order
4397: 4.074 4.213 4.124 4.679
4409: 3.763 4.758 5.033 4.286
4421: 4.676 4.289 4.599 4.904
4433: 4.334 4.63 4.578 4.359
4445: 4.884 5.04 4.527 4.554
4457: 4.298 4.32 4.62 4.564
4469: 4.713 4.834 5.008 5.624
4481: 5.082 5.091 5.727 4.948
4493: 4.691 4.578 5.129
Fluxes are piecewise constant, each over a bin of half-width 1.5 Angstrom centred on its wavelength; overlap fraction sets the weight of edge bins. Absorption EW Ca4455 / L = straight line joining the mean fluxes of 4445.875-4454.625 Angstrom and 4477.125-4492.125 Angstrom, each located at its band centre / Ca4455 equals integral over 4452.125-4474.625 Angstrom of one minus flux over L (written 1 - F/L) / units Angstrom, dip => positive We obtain 1.6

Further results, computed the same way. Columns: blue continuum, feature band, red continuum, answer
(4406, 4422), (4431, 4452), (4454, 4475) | -0.3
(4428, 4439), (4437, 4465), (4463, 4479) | 1.0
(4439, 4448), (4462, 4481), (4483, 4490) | 0.7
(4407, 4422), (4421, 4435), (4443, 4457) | 0.1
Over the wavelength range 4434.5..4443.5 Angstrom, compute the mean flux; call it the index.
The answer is 4.52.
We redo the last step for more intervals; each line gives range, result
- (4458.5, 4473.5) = 4.61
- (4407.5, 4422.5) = 4.5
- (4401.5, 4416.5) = 4.47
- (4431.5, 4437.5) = 4.48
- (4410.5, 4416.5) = 4.9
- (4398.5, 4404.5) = 4.17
